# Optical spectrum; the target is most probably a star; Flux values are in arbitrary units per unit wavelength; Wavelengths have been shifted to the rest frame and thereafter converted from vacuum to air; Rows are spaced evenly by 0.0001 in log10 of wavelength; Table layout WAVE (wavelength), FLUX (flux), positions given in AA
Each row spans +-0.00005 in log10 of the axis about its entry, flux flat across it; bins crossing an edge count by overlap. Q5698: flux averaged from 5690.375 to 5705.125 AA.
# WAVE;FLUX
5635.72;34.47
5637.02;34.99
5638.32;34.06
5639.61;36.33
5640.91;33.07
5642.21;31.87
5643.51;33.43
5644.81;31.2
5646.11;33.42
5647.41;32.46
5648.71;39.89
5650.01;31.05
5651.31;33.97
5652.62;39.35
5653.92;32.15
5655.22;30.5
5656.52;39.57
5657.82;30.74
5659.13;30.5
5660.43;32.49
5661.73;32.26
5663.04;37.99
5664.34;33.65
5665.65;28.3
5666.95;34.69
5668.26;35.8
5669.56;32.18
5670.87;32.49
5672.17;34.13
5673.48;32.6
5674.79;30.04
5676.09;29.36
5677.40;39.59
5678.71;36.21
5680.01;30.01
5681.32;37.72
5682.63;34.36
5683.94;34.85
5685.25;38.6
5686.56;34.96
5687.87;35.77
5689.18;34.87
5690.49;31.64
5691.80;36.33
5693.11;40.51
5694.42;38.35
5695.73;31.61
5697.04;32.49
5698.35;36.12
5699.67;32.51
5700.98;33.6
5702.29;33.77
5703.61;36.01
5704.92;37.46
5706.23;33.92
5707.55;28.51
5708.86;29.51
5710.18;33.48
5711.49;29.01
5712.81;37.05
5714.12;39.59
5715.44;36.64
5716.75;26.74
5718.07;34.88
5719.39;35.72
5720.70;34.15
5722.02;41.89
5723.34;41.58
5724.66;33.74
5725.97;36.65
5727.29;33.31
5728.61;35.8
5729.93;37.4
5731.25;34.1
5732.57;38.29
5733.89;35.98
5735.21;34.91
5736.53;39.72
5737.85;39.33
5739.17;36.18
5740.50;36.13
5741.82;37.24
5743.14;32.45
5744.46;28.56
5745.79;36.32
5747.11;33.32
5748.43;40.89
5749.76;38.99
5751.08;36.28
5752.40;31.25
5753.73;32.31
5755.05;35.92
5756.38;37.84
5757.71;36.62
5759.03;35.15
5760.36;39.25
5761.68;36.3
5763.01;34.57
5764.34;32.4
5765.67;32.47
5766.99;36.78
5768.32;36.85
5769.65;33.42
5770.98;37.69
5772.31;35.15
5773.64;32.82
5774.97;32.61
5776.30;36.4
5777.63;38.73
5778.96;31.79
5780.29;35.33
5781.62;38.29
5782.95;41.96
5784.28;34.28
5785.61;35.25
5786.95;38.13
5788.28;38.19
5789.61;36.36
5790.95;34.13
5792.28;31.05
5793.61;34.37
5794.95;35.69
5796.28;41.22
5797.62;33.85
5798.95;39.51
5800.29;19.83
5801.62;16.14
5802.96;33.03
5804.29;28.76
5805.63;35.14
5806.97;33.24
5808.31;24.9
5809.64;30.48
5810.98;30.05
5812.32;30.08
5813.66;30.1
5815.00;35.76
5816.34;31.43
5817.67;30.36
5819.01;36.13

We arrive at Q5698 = 35.1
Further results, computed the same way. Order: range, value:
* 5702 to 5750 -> 35.4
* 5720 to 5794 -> 35.8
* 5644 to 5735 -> 34.4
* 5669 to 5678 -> 32.9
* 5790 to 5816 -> 31.5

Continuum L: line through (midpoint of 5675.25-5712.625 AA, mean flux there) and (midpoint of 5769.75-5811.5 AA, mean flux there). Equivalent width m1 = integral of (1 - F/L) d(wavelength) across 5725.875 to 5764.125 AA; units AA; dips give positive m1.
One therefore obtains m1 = -2.1 AA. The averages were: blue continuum 34.3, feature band 35.8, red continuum 33.7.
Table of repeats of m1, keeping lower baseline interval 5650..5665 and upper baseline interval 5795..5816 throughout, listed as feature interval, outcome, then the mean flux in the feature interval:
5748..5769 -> -2.6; 35.8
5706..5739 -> -2.8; 35.3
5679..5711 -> -1.3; 34.5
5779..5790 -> -2.0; 37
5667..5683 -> -0.1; 33.7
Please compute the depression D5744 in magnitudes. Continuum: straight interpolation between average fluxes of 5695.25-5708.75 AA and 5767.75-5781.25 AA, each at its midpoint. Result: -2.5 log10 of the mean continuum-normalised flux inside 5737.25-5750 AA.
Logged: -0.043 mag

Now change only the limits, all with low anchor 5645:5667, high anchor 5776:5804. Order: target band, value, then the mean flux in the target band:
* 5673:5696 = -0.04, 34.9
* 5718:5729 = -0.08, 36.5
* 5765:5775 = -0.02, 34.9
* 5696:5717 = 0.01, 33.6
